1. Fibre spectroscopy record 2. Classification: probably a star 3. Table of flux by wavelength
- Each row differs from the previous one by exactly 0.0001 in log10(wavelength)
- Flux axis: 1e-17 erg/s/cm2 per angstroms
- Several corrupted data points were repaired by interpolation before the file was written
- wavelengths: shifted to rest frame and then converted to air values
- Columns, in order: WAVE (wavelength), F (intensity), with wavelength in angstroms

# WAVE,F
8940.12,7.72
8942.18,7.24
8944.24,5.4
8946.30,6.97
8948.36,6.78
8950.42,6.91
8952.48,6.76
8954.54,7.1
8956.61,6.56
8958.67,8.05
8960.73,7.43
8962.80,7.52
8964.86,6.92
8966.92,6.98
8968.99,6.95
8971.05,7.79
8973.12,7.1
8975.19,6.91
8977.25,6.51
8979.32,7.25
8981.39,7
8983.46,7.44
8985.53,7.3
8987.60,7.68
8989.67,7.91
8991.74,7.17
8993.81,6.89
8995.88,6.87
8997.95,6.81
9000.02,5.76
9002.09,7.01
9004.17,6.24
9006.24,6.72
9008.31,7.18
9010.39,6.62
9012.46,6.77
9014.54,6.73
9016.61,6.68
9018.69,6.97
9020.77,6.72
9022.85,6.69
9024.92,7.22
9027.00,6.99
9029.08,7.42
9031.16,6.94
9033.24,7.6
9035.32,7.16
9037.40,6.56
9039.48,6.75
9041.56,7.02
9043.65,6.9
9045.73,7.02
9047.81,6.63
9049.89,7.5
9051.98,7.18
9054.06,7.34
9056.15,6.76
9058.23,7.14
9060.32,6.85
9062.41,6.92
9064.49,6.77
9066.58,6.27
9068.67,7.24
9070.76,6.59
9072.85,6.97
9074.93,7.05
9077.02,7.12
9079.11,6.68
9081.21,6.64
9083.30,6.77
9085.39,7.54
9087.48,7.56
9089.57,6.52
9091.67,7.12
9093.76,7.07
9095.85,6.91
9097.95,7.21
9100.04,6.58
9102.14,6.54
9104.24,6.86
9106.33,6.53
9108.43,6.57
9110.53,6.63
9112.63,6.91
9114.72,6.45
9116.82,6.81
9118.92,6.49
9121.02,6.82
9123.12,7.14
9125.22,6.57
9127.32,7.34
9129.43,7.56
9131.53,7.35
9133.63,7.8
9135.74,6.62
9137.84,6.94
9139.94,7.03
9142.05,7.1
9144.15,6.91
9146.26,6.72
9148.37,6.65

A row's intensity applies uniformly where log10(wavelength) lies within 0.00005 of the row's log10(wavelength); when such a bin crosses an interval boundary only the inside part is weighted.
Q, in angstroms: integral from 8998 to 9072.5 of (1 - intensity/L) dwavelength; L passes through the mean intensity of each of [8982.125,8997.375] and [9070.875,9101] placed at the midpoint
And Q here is 2.7 angstroms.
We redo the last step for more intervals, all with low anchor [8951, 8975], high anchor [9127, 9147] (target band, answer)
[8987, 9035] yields 1.6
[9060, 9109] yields 1.9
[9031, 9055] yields 0.4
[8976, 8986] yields 0.1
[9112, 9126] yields 0.8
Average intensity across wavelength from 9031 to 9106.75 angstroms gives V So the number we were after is 6.94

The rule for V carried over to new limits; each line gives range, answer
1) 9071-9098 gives 6.99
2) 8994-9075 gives 6.89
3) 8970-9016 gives 6.98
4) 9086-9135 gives 6.93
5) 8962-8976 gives 7.17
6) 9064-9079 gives 6.85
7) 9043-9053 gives 7.05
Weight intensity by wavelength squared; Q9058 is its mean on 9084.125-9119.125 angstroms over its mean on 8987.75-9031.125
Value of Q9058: 1.01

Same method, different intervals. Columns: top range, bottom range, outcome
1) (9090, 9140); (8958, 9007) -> 1.00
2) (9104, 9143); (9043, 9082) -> 1.01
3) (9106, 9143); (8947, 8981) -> 1.01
